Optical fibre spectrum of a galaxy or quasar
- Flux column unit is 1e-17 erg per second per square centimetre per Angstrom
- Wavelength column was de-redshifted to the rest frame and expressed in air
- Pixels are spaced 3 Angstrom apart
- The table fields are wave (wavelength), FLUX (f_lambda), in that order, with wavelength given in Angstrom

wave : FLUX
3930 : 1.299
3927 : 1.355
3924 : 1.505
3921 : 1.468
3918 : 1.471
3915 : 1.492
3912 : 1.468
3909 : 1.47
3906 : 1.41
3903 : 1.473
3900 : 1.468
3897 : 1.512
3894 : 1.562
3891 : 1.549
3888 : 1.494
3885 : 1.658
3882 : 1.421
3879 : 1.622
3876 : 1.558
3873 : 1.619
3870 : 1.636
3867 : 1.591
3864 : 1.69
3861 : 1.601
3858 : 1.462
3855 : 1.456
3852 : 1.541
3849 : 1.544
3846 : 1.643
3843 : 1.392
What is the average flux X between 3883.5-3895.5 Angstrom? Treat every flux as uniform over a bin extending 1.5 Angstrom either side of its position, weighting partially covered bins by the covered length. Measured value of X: 1.57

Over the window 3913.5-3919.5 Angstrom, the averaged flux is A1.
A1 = 1.48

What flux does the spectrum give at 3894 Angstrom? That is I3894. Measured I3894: 1.562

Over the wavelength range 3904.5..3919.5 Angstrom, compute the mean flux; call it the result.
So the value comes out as 1.46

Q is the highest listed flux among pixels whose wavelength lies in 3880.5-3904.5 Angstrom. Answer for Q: 1.658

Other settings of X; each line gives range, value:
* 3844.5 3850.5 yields 1.59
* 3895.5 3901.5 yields 1.49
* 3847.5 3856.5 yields 1.51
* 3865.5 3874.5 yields 1.62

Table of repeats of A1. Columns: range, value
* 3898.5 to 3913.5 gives 1.46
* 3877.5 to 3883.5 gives 1.52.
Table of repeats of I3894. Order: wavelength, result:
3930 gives 1.299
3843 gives 1.392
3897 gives 1.512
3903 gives 1.473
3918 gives 1.471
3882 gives 1.421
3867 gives 1.591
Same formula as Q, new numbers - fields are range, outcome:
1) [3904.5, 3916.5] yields 1.492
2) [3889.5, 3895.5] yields 1.562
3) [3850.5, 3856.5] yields 1.541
